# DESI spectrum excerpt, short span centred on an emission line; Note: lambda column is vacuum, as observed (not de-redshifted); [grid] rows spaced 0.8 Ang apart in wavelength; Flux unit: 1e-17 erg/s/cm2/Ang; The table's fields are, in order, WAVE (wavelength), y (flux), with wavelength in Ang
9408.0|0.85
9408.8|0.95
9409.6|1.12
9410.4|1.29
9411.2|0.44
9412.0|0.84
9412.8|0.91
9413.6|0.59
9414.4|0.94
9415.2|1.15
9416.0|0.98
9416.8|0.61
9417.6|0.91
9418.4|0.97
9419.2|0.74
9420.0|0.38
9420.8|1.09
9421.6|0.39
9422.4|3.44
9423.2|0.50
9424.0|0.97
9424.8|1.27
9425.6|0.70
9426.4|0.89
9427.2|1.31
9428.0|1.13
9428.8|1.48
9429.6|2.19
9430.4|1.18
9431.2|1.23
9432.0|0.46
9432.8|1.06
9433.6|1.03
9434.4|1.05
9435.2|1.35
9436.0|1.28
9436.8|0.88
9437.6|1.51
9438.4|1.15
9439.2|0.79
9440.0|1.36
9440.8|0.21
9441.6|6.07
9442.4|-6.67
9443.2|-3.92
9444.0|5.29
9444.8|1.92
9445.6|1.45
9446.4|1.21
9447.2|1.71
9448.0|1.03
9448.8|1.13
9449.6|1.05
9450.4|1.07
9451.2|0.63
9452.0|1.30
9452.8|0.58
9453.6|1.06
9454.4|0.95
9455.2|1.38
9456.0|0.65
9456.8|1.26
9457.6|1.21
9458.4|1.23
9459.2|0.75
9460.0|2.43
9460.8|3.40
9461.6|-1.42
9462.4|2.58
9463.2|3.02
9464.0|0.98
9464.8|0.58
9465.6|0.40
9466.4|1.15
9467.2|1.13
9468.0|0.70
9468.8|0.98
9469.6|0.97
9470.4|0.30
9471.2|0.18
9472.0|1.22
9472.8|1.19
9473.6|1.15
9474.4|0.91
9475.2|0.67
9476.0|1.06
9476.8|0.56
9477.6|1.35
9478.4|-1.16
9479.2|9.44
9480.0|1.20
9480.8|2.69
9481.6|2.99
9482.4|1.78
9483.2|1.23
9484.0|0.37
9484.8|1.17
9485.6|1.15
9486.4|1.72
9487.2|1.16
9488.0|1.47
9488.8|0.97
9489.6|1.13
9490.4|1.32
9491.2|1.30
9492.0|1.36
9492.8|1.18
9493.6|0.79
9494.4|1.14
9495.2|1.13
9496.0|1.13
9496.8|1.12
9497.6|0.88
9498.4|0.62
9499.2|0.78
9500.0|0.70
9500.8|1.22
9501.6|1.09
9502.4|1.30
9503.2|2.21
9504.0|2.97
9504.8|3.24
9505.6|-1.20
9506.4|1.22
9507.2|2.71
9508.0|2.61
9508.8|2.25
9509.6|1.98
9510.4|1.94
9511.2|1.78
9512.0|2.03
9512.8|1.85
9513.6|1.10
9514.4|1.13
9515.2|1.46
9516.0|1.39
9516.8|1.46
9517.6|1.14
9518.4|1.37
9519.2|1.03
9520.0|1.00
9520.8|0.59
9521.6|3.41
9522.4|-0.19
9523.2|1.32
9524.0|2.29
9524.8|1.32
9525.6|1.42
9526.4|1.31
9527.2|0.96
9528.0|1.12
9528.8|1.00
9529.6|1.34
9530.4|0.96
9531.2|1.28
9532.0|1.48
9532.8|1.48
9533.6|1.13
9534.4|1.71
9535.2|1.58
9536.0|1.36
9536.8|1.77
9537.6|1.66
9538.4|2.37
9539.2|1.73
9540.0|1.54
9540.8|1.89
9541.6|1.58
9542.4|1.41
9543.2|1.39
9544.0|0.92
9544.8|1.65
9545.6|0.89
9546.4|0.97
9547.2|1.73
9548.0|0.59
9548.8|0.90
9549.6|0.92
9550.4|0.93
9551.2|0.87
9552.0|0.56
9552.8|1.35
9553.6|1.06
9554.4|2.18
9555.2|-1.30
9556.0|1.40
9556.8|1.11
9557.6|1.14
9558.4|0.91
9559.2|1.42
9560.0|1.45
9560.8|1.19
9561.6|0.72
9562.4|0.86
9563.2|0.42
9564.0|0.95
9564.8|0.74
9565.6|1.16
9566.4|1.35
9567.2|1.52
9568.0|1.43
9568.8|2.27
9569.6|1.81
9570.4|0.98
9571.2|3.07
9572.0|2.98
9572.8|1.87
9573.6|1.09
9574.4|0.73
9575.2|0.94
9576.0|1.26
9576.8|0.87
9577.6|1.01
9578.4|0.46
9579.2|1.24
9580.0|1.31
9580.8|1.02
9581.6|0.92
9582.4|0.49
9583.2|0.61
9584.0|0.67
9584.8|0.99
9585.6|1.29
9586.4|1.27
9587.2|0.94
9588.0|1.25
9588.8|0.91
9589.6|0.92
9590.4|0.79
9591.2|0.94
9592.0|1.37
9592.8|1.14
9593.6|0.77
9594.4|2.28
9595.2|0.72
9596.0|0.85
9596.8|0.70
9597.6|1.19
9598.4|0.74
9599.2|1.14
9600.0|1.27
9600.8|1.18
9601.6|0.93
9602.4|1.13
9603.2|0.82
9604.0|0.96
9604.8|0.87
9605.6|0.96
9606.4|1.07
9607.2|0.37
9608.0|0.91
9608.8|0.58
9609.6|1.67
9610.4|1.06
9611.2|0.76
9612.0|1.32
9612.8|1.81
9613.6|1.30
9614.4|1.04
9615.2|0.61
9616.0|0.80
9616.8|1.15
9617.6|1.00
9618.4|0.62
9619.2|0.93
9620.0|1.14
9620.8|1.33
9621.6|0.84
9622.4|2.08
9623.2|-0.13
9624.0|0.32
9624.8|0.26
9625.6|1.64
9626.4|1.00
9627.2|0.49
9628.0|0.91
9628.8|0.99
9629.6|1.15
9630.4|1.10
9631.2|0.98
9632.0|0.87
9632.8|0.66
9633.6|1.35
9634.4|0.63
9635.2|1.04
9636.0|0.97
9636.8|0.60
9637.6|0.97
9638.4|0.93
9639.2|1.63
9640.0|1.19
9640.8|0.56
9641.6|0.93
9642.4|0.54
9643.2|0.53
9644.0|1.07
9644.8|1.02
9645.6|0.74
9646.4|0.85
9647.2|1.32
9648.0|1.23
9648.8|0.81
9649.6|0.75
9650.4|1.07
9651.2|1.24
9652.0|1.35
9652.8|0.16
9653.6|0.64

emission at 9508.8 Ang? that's H-alpha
